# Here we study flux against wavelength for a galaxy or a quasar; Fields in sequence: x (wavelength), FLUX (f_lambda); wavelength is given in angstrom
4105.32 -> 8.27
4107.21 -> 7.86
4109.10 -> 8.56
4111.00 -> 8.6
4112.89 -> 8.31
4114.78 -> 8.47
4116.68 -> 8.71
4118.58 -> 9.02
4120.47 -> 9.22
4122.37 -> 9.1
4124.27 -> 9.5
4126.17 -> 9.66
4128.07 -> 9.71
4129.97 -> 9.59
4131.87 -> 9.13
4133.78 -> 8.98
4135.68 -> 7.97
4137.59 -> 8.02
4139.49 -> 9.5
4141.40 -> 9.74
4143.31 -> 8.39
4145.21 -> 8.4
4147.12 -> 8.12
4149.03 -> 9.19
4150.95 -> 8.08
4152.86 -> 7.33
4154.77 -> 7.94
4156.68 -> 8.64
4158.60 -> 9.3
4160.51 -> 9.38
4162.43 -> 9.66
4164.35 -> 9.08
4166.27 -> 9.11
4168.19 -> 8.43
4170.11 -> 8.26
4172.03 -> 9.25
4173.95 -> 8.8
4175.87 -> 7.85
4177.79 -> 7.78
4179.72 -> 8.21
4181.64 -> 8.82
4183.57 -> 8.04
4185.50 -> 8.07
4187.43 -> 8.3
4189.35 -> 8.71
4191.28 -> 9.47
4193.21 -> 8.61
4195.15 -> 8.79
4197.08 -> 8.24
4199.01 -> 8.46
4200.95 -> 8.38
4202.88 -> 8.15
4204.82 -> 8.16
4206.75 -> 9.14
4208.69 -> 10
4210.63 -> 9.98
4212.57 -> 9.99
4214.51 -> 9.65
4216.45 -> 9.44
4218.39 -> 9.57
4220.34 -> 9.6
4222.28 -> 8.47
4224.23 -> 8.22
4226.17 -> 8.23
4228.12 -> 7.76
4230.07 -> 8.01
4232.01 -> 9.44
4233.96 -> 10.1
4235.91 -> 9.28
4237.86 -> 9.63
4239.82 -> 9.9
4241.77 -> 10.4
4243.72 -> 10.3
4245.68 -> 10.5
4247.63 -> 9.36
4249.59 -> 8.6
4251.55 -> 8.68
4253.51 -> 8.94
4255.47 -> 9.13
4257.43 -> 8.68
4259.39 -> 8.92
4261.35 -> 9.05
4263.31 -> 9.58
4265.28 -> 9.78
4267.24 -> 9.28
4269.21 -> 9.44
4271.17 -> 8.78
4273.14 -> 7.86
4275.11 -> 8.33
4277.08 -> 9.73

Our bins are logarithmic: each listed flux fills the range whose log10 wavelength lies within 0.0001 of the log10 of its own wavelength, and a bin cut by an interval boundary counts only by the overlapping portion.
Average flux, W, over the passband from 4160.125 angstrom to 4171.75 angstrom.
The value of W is 8.98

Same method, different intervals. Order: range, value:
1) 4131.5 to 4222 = 8.76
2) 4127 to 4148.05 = 8.88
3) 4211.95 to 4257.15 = 9.25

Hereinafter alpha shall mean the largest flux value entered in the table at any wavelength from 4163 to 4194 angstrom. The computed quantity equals 9.47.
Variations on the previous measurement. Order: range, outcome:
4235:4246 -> 10.5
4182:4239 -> 10.1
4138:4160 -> 9.74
